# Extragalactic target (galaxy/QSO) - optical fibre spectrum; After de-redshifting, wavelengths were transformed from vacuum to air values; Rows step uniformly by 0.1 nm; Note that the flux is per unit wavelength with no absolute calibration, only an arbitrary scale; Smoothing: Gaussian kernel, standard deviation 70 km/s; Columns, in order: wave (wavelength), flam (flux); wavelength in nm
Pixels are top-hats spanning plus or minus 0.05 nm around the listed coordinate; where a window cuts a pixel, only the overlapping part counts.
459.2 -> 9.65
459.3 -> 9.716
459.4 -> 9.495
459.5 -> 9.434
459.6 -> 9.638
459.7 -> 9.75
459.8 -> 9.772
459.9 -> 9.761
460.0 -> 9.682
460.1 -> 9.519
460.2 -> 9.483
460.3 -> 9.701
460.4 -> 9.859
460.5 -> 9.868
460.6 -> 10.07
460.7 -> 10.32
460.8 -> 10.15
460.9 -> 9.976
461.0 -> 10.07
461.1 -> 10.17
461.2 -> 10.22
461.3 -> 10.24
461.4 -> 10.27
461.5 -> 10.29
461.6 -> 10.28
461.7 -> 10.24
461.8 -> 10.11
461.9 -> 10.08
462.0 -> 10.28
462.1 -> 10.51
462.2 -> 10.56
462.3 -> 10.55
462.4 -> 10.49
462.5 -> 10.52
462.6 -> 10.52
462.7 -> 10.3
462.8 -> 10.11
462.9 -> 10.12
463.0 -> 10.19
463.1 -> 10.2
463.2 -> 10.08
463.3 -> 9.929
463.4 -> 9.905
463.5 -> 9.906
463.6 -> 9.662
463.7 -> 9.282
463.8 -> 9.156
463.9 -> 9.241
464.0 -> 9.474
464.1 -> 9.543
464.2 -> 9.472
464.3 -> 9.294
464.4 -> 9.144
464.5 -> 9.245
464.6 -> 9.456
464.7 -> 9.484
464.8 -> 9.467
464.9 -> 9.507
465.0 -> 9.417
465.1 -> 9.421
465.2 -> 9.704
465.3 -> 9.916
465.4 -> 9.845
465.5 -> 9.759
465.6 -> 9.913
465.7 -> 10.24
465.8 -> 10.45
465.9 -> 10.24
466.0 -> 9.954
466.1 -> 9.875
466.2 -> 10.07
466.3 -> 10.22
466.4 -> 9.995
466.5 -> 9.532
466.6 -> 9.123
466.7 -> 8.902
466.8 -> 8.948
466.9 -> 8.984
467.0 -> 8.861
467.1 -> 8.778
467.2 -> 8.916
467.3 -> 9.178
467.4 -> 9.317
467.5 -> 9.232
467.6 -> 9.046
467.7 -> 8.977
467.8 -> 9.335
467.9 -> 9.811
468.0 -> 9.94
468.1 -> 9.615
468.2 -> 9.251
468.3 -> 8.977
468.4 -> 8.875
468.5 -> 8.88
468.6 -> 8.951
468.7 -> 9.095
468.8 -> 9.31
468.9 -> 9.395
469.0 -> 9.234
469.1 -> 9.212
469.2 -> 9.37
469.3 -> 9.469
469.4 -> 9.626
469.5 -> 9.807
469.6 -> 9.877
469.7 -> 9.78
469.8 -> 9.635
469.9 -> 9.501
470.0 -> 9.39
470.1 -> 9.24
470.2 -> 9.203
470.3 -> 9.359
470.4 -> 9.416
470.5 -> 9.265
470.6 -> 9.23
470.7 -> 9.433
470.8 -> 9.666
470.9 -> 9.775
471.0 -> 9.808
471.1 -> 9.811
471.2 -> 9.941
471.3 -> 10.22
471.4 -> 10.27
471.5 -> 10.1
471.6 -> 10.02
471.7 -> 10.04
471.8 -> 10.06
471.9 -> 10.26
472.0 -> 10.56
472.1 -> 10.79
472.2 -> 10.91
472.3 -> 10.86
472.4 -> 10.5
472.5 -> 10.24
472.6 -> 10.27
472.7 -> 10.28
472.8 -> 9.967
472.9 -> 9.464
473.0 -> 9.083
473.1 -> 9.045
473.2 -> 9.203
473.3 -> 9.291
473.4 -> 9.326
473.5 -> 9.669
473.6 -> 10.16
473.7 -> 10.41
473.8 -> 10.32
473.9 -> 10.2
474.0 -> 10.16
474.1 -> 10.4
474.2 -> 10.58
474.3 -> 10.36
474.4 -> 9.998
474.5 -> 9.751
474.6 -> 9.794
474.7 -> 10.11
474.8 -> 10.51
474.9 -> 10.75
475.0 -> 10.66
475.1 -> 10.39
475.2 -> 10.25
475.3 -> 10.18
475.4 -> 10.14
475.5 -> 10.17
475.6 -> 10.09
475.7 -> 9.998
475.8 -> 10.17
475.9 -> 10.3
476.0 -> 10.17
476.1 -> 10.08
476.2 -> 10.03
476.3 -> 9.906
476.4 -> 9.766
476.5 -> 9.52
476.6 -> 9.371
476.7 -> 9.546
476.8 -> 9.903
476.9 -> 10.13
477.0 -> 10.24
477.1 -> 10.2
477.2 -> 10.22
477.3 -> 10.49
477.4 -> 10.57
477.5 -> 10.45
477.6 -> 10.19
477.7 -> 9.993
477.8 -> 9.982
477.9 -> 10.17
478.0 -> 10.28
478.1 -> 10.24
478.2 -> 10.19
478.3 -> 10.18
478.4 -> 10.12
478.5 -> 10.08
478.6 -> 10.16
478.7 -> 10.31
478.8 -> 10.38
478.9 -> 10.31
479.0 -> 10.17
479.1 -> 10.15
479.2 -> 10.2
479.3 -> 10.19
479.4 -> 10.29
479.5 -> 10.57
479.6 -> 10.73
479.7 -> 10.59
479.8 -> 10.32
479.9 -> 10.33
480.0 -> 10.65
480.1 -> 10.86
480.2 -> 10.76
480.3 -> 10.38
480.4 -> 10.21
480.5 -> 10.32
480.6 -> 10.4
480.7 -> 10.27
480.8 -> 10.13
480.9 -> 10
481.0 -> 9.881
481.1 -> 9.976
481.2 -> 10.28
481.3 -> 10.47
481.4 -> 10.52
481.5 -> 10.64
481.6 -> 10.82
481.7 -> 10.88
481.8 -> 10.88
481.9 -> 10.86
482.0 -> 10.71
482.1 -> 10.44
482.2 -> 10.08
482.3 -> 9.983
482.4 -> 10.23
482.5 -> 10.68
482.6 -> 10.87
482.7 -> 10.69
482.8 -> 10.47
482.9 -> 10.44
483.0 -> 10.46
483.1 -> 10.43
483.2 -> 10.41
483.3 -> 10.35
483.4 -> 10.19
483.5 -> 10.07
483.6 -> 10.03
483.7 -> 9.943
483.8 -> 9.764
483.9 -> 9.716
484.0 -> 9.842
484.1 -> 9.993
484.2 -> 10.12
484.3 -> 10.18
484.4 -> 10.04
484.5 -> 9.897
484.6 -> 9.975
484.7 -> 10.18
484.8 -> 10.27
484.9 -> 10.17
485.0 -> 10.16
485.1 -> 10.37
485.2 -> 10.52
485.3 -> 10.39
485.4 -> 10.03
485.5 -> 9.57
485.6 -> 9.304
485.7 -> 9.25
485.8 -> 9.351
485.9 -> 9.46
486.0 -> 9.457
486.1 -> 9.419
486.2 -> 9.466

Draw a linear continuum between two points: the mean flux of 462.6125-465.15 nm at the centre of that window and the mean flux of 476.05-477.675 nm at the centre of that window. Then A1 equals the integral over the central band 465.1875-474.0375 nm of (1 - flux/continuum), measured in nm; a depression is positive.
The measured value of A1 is 0.14 nm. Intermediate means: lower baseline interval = 9.65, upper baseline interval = 10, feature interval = 9.66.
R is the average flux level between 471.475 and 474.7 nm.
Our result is 10.1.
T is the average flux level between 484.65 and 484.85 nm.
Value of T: 10.2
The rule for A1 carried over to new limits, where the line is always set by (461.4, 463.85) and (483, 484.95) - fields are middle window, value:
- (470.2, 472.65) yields 0.02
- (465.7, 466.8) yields 0.03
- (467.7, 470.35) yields 0.19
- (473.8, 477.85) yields -0.01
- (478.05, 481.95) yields -0.11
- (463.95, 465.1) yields 0.08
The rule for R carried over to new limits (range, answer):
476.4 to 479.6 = 10.2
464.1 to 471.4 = 9.49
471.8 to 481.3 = 10.2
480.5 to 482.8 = 10.4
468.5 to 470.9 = 9.41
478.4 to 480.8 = 10.4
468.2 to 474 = 9.72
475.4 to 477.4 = 10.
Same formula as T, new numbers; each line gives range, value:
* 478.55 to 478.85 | 10.3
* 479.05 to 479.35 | 10.2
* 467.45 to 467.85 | 9.15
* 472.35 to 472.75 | 10.3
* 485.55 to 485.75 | 9.28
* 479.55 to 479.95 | 10.5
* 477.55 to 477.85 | 10.1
